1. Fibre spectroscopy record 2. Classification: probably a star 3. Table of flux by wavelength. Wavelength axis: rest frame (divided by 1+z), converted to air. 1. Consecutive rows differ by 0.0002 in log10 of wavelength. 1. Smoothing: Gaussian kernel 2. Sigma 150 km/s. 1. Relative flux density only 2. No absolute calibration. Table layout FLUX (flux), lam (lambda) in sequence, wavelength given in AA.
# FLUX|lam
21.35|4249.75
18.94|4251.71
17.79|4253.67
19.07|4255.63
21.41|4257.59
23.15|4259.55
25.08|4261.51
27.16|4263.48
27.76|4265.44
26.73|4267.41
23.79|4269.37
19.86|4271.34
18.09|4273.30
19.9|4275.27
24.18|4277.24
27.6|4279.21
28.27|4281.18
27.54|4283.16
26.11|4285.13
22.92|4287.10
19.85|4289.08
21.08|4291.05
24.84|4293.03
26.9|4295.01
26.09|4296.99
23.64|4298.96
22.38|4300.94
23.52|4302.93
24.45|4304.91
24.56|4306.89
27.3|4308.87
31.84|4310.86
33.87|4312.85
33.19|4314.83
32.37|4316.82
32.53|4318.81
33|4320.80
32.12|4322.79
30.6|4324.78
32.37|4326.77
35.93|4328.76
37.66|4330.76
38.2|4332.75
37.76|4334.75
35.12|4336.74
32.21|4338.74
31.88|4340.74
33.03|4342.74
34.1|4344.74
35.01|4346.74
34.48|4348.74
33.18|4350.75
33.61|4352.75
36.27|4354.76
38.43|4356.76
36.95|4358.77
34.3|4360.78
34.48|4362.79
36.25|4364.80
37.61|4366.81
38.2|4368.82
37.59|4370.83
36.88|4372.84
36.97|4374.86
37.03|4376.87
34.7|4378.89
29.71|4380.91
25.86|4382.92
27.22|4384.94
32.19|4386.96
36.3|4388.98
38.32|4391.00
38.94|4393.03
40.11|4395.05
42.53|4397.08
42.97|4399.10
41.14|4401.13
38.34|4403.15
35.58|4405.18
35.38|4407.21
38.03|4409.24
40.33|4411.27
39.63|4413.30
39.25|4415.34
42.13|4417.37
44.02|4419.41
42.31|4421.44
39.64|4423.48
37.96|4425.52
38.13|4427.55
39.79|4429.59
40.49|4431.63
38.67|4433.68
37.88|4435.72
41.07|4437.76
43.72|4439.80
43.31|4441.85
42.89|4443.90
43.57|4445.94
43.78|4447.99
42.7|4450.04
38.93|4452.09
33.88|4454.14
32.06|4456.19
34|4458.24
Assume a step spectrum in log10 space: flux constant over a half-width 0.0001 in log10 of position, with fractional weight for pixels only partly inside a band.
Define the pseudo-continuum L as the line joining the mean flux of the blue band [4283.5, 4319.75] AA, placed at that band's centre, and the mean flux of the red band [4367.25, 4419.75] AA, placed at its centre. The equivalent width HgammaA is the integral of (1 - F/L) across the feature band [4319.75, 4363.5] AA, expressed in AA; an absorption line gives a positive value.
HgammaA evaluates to -4.8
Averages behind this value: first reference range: 26.5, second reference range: 37.2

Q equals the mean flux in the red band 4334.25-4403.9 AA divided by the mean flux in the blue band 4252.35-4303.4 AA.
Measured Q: 1.5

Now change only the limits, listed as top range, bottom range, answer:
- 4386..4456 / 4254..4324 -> 1.54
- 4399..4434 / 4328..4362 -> 1.13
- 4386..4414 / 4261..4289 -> 1.58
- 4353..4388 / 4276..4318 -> 1.32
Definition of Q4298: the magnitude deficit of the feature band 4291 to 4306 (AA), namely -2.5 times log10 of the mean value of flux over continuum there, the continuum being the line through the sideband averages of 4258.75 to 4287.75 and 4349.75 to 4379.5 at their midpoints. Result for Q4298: 0.14 mag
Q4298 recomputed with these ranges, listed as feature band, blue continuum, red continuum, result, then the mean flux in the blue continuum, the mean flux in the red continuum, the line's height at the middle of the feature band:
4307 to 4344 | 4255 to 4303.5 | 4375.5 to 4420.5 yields -0.14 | 23.9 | 37.3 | 29.1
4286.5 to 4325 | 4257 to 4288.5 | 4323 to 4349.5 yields 0.09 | 24.3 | 34.4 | 29.6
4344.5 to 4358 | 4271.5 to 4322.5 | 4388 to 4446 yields -0.08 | 26.2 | 40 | 32.5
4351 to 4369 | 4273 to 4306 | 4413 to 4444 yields -0.11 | 24.1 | 40.6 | 32.5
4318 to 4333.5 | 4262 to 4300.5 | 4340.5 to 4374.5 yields -0.10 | 24.3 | 35.5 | 30.9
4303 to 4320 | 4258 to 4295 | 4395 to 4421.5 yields -0.05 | 24.1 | 40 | 28.4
